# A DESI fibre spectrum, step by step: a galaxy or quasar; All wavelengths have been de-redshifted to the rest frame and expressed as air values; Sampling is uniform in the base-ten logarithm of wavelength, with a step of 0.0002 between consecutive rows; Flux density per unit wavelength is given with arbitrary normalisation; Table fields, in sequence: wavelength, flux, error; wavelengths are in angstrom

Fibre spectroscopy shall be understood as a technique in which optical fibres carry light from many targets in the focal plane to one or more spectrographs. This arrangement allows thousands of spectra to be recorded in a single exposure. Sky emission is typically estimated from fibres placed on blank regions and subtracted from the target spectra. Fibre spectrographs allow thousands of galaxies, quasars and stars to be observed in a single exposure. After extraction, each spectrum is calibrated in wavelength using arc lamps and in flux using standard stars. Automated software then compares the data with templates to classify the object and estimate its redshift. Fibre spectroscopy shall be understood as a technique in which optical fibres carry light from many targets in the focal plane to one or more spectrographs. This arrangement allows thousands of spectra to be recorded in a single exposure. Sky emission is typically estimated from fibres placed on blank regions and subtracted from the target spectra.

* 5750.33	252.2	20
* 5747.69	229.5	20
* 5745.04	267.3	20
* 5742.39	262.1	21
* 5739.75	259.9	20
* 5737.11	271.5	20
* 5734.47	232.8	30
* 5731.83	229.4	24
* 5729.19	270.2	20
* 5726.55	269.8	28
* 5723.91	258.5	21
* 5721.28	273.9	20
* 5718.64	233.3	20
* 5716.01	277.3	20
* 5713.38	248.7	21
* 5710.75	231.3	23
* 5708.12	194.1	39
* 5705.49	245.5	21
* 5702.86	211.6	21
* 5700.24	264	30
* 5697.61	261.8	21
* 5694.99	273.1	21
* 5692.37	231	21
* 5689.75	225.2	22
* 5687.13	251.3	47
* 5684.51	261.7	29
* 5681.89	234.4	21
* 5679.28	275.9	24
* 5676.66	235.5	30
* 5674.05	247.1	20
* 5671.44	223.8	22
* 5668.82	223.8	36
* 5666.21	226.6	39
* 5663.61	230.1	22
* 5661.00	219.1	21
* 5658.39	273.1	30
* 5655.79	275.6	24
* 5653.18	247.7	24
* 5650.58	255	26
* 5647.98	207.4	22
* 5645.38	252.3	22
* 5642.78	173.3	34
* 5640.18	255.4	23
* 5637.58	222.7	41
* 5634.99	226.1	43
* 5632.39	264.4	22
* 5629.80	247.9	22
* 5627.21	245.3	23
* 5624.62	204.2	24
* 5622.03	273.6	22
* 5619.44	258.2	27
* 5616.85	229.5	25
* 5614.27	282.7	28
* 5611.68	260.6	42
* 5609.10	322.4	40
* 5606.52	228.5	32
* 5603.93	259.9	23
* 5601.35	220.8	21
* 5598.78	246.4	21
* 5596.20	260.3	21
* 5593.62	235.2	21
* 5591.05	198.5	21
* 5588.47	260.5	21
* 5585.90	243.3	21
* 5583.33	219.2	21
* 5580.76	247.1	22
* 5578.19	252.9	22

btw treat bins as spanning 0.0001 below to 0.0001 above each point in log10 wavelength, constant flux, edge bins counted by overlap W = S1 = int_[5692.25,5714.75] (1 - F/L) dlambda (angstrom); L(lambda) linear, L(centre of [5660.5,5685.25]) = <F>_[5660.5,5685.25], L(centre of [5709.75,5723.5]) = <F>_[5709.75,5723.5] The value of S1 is 0.74 angstrom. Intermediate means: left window 238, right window 254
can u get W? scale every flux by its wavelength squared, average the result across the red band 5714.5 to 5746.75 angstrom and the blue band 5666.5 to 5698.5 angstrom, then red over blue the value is 1.07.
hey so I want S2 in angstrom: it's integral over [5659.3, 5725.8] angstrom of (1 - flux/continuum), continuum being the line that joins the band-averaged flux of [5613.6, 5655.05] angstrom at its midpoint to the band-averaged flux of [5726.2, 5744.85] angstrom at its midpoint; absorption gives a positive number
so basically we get 1.8 angstrom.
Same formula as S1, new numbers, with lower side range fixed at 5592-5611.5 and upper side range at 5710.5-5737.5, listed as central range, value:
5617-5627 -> 0.4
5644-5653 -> 0.5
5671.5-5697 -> 0.7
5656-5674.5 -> 1.2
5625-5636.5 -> 0.5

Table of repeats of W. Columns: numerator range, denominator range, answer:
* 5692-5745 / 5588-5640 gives 1.05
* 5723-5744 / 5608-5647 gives 1.08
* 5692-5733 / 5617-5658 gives 1.06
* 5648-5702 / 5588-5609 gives 1.04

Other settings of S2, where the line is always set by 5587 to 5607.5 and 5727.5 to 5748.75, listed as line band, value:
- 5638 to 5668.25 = 0.9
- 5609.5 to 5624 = -1.3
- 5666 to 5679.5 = 0.5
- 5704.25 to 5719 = 0.7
